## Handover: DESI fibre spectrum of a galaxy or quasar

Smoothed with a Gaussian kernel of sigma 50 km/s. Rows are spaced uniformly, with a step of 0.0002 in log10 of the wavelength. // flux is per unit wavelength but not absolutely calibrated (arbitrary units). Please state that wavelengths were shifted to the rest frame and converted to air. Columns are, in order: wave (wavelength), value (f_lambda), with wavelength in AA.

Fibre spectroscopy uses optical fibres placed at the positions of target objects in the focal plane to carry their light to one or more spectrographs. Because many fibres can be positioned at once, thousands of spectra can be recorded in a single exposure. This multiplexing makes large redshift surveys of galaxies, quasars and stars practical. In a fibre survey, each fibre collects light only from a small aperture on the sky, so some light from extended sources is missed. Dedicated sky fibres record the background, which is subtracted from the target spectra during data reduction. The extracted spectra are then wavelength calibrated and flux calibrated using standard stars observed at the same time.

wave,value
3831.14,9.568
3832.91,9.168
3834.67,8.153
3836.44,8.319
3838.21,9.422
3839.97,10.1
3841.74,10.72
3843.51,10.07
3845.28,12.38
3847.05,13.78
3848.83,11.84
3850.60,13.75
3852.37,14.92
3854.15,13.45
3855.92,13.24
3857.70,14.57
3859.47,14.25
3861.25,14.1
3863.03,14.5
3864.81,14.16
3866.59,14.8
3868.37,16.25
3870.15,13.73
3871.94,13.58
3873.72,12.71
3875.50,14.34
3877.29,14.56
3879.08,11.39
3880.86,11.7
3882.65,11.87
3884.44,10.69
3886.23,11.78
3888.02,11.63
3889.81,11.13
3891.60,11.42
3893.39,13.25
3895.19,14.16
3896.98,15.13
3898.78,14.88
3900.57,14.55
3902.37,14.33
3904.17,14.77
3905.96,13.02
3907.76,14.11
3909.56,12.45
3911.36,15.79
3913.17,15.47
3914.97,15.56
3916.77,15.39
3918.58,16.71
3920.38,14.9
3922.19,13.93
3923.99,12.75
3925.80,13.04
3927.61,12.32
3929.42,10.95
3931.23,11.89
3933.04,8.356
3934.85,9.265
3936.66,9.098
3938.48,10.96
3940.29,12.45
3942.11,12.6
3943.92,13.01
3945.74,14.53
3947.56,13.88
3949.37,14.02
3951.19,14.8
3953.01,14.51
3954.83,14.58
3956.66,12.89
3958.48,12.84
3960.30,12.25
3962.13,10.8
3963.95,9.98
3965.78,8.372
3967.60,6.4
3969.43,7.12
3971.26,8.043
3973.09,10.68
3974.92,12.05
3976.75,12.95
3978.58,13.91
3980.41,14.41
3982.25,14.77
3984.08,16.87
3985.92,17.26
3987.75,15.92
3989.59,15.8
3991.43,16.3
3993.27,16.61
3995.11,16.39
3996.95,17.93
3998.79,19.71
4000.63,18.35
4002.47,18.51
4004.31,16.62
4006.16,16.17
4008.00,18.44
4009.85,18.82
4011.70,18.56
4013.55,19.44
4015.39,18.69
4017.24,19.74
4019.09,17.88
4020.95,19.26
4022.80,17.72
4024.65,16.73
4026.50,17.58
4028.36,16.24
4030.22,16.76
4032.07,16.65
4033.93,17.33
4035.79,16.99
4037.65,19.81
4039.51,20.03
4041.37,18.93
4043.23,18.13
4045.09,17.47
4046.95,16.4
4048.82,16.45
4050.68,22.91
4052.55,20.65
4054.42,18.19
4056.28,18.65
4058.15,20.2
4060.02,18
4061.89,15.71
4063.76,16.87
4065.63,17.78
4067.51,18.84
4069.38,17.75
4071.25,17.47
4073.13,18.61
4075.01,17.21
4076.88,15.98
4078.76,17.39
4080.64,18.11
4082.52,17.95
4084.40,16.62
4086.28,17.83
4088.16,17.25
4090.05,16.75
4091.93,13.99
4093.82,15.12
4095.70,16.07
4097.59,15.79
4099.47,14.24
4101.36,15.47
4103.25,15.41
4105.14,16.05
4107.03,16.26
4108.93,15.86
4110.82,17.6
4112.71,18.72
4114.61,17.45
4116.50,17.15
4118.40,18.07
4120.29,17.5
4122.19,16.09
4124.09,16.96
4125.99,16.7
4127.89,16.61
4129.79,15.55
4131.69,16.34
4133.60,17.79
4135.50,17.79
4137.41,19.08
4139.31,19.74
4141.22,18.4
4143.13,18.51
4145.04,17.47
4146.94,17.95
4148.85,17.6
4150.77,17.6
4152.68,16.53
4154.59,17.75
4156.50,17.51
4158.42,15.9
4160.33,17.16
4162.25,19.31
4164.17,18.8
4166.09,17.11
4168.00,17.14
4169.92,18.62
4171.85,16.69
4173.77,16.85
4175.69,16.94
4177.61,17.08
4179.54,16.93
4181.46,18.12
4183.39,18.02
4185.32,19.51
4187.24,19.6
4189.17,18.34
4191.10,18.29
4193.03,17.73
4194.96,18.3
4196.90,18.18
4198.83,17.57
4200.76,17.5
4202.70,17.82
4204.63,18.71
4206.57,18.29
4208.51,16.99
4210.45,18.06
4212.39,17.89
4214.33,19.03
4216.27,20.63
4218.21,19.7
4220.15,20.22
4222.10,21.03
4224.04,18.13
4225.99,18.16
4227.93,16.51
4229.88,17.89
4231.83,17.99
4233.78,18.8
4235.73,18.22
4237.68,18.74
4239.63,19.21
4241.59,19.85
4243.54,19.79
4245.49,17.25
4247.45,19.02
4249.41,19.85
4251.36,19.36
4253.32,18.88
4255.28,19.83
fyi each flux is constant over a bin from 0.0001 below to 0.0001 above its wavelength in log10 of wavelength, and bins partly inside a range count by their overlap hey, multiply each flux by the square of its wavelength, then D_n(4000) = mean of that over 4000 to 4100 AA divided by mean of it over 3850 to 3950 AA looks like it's 1.43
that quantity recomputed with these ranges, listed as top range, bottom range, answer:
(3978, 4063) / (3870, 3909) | 1.44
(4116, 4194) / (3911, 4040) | 1.30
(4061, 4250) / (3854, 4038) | 1.37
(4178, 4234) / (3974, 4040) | 1.18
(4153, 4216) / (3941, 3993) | 1.54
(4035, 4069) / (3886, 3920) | 1.42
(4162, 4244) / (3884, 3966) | 1.62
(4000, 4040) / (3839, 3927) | 1.43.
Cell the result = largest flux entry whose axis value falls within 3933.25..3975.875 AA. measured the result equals 14.8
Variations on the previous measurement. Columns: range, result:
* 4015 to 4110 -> 22.91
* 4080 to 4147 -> 19.74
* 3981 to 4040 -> 20.03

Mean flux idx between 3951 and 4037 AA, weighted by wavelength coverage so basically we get 15.4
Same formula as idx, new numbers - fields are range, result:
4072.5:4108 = 16.4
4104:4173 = 17.4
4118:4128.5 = 17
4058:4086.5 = 17.6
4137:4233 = 18.1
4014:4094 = 17.8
